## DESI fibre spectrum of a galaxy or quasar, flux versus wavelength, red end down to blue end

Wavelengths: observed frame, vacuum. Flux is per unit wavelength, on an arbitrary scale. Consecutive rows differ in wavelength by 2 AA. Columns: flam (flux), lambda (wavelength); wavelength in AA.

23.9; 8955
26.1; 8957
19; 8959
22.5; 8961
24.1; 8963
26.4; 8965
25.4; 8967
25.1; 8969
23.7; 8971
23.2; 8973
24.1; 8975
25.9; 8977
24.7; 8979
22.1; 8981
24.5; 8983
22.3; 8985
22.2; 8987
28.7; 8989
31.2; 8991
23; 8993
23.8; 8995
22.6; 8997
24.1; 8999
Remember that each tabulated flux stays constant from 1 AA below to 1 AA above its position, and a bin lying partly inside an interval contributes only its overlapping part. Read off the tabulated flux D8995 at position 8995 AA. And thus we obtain 23.8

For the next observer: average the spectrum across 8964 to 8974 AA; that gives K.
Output 24.8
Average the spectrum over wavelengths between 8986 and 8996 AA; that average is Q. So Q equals 25.8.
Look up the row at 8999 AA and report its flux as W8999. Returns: 24.1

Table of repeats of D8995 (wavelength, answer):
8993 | 23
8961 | 22.5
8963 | 24.1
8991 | 31.2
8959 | 19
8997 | 22.6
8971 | 23.7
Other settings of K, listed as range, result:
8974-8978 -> 25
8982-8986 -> 23.4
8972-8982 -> 24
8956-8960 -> 22.6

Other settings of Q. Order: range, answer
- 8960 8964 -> 23.3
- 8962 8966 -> 25.2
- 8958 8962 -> 20.8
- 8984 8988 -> 22.2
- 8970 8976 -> 23.7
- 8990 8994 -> 27.1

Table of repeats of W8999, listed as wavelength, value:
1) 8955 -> 23.9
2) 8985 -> 22.3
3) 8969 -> 25.1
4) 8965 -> 26.4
